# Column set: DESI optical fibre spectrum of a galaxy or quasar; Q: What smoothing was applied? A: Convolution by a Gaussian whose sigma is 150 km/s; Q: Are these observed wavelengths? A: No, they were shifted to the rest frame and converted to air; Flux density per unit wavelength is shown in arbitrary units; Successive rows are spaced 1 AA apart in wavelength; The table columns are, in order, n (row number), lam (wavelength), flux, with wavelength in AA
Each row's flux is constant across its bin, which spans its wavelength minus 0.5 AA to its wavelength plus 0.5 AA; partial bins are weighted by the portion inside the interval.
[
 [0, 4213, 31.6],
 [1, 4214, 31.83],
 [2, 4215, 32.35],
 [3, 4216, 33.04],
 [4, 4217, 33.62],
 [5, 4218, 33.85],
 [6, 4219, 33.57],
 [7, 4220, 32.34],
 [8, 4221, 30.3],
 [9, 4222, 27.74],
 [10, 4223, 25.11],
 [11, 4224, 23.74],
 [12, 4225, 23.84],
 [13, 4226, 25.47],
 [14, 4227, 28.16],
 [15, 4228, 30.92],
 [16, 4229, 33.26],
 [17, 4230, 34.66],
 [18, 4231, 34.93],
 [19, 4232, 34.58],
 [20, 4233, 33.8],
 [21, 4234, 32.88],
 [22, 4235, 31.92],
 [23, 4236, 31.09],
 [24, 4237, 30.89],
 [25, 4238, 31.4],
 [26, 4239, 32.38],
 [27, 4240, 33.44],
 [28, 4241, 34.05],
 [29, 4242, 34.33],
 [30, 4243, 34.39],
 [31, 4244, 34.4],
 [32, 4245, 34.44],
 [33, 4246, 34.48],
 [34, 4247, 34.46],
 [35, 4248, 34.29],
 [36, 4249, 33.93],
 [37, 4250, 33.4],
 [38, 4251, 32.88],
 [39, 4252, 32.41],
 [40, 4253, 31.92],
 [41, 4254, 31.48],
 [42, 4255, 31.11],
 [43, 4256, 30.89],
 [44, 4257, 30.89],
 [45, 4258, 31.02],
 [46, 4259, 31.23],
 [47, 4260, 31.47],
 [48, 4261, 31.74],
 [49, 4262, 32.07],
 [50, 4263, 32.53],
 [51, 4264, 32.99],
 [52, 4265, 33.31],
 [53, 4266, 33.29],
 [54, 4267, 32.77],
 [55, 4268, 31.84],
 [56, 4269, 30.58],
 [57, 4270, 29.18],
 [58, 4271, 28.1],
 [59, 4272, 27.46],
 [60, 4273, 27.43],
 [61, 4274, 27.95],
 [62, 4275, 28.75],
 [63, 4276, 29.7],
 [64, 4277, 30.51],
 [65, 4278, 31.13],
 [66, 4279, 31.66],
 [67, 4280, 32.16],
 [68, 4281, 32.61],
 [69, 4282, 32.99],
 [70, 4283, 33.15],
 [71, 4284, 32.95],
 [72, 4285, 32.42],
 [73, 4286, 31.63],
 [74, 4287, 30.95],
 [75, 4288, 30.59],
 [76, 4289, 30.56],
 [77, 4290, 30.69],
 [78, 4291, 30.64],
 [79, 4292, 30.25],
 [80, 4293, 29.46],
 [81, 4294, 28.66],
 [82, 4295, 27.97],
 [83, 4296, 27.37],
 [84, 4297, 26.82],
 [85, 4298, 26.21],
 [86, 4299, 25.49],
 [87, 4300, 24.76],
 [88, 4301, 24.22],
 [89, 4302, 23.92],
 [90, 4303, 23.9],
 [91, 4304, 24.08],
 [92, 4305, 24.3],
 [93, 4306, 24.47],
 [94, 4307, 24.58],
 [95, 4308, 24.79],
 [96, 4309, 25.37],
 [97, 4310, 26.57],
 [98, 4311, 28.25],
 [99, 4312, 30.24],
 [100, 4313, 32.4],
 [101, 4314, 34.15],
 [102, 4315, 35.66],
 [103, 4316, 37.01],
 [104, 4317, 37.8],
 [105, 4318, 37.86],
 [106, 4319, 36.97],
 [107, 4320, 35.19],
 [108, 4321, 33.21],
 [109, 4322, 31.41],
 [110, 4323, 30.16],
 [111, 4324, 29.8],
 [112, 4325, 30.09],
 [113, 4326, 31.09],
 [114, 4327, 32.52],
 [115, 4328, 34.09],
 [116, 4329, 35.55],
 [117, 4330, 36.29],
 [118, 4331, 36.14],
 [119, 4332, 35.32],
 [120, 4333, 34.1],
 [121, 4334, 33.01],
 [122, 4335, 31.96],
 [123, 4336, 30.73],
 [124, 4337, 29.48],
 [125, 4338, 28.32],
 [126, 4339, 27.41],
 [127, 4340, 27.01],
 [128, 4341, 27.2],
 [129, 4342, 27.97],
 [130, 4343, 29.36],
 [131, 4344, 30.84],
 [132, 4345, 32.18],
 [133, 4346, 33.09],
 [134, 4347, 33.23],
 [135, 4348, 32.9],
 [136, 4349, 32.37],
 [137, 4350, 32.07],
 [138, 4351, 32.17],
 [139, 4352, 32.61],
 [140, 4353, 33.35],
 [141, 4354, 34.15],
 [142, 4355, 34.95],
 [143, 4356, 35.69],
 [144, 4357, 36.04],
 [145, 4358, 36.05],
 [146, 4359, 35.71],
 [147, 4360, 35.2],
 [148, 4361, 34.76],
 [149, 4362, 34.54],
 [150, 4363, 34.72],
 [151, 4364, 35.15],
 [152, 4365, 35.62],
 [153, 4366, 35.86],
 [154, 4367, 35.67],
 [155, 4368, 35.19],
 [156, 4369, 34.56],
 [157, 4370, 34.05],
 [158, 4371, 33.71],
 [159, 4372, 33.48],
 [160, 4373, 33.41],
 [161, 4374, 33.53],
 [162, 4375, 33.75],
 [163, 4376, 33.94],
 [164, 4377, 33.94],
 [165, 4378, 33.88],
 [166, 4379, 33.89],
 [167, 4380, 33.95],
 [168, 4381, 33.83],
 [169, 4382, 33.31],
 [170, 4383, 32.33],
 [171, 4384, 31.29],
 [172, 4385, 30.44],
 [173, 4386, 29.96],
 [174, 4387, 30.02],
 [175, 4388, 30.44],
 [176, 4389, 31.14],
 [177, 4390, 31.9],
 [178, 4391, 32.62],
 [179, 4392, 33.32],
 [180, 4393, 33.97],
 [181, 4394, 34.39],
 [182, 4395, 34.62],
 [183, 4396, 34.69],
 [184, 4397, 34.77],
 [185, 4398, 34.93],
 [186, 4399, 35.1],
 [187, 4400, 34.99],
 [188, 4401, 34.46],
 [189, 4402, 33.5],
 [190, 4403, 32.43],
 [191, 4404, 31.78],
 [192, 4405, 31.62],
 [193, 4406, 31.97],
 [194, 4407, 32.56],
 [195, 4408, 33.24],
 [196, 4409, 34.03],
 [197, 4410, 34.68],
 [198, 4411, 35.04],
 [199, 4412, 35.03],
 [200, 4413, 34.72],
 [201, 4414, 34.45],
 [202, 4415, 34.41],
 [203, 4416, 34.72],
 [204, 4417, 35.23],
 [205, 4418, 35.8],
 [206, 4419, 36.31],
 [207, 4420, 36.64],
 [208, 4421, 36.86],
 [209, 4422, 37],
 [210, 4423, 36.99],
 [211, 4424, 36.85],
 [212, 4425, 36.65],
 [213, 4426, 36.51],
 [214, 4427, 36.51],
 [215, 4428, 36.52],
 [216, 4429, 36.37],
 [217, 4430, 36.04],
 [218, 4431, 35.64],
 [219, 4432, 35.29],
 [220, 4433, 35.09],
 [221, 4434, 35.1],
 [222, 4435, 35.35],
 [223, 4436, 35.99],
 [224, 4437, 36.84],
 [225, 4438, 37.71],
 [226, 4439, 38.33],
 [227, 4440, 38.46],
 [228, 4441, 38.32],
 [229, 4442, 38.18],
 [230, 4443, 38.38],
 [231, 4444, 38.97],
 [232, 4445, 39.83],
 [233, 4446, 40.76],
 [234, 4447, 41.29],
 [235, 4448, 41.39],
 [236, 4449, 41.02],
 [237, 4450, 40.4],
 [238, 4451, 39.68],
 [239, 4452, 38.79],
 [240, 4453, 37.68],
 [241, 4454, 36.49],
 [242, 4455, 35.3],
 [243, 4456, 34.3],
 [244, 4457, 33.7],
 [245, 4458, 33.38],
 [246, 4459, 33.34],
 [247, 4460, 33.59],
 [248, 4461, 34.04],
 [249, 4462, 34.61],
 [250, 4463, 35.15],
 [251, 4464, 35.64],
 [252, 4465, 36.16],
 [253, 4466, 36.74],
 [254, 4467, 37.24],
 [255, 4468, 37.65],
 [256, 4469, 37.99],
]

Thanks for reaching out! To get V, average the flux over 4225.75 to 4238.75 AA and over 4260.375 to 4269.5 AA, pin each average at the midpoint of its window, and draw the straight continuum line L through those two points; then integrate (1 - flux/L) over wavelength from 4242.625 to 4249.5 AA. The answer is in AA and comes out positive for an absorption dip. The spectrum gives -0.5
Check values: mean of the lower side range 32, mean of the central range 34.3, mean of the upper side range 32.3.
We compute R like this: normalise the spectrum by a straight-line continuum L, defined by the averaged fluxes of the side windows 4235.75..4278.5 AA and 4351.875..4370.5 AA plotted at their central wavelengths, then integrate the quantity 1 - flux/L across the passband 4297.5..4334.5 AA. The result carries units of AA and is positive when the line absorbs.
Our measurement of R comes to 3.4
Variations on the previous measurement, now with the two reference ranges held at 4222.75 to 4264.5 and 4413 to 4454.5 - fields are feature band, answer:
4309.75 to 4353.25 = 2.7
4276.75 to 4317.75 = 4.9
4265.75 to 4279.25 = 1.2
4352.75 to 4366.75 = 0.0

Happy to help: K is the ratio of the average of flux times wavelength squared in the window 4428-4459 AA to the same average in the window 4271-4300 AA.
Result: 1.3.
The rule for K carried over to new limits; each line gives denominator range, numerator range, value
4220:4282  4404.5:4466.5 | 1.26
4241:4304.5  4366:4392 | 1.13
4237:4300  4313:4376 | 1.11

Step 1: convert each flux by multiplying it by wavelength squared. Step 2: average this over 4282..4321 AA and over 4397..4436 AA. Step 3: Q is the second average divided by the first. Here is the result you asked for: 1.25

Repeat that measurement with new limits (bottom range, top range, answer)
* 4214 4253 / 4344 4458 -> 1.18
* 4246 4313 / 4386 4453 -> 1.28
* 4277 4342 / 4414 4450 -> 1.29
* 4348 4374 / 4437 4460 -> 1.15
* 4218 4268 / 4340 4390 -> 1.10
